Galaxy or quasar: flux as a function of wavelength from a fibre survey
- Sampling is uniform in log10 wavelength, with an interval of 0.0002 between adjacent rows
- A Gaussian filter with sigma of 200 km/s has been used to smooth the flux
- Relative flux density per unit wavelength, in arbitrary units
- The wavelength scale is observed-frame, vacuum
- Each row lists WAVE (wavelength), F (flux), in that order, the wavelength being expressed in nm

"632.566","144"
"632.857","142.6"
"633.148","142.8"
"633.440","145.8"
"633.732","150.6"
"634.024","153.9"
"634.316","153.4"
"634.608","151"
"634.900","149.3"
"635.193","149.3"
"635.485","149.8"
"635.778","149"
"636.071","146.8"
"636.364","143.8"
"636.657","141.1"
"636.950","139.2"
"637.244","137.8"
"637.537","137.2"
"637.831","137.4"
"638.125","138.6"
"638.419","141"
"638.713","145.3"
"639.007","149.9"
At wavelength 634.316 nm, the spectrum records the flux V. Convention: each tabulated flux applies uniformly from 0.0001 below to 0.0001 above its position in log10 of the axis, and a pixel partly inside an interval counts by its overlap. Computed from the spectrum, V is 153.4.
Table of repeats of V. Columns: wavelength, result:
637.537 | 137.2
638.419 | 141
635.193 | 149.3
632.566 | 144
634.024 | 153.9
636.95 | 139.2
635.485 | 149.8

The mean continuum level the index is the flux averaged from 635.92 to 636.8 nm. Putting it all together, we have 144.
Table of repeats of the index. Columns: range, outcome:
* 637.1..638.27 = 138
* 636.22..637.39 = 140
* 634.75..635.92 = 149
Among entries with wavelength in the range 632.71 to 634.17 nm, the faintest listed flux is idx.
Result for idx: 142.6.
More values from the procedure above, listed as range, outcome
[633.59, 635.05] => 149.3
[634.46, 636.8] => 141.1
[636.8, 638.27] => 137.2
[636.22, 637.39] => 137.8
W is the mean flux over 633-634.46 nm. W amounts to 149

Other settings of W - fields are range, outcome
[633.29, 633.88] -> 148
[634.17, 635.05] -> 151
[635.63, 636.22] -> 148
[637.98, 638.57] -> 140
